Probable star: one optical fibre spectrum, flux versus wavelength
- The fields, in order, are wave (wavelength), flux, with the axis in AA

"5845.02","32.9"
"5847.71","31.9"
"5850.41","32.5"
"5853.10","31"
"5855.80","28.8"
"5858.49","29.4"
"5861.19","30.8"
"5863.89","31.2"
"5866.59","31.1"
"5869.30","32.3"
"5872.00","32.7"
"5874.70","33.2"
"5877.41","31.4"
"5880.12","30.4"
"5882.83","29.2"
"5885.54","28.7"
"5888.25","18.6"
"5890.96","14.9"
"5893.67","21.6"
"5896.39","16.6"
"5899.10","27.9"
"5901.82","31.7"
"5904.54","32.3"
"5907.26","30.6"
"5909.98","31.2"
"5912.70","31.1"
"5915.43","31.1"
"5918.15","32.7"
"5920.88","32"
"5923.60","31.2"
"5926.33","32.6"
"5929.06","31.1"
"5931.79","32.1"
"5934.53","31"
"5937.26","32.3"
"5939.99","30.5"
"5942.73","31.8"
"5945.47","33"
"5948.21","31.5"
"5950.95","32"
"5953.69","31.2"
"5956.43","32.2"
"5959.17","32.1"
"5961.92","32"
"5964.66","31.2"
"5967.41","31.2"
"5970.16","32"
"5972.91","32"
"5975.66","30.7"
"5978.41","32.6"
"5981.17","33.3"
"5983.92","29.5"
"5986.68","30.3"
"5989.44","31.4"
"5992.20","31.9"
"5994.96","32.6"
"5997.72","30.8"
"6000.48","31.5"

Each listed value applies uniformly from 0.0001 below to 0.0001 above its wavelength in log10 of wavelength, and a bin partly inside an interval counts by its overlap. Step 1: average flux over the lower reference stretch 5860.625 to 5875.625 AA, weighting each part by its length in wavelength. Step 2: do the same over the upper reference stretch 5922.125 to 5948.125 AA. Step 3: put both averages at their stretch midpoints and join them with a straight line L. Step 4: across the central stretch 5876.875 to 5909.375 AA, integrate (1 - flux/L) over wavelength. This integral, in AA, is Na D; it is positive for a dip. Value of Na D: 5.8 AA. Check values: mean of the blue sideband 31.9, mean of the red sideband 31.7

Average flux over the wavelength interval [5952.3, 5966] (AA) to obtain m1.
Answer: 31.8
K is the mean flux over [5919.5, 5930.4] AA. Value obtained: 31.7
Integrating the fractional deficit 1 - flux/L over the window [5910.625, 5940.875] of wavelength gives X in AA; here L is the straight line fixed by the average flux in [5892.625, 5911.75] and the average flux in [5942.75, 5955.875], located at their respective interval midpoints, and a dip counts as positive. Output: -1.91 AA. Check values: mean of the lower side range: 27.6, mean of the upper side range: 31.9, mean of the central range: 31.6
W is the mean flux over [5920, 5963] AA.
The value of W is 31.8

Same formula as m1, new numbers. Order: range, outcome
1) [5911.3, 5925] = 31.6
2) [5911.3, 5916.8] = 31.1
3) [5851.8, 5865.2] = 30.2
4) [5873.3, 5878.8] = 32.3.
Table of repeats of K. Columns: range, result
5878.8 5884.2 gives 29.8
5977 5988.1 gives 31.4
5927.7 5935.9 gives 31.4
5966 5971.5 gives 31.6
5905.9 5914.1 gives 31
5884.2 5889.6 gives 23.6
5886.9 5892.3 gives 16.8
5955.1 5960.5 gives 32.2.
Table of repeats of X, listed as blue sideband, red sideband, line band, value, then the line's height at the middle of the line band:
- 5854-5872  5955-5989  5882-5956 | 4.5 AA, 31.2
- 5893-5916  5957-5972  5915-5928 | -1.2 AA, 29.3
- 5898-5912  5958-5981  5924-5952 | -0.4 AA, 31.3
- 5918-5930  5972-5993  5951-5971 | -0.1 AA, 31.6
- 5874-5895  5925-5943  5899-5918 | -1.7 AA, 28.6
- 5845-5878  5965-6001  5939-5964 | -0.3 AA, 31.5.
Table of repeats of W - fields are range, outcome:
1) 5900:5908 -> 31.4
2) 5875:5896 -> 25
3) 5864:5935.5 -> 29.2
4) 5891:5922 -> 28.4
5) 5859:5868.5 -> 30.9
